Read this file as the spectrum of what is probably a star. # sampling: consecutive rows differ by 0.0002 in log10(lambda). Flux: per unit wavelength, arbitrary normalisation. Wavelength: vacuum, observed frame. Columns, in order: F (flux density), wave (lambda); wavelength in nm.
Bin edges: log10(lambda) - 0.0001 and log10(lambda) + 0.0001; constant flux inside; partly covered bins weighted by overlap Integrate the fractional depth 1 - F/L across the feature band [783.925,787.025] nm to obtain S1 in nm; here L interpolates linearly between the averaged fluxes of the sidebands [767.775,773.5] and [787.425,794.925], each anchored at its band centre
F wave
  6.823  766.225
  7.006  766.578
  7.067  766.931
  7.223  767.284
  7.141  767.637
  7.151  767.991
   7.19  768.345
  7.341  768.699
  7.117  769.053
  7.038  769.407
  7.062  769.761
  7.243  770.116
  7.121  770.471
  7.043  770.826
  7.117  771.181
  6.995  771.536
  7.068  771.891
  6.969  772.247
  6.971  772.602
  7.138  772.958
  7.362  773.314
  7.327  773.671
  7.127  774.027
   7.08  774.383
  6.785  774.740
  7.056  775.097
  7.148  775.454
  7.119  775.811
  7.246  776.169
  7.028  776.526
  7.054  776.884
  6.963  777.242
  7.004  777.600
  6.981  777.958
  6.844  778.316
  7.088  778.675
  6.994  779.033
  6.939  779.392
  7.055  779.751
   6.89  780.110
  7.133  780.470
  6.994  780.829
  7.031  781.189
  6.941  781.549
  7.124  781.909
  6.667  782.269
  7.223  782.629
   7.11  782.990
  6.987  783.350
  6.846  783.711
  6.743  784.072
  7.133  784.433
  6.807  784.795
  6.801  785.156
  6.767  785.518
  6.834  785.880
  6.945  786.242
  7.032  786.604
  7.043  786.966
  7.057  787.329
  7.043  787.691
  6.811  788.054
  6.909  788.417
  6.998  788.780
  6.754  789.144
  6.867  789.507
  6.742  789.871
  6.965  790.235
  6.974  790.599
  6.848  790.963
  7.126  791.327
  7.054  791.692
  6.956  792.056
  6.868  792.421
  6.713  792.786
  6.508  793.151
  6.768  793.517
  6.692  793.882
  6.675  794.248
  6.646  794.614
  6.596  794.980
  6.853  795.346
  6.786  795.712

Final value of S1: 0.01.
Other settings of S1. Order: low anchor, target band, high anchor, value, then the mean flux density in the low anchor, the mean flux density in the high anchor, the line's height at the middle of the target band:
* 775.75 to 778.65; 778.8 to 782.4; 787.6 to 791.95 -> 0.01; 7.03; 6.92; 7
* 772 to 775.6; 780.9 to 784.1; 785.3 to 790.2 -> 0.00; 7.1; 6.91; 6.98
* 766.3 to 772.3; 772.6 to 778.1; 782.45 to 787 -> -0.04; 7.11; 6.94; 7.04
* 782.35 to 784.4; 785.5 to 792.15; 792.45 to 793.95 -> -0.12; 6.98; 6.69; 6.82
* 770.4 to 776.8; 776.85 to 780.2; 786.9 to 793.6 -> 0.03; 7.09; 6.89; 7.03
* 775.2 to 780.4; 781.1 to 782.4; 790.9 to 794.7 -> 0.00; 7.03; 6.81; 6.97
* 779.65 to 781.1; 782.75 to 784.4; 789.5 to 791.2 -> 0.01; 7.02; 6.89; 6.97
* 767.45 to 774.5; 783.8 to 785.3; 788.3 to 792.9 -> 0.02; 7.13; 6.91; 6.98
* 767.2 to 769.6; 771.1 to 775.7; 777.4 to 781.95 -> 0.00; 7.17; 7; 7.09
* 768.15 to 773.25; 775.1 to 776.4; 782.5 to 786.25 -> -0.02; 7.11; 6.92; 7.04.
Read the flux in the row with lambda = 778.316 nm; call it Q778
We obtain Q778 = 6.844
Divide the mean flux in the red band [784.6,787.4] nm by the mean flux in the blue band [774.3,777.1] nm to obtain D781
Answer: 0.98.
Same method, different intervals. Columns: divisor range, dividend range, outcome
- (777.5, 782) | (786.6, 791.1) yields 0.99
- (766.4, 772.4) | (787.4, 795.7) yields 0.96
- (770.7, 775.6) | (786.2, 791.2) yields 0.98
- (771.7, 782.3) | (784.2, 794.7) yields 0.98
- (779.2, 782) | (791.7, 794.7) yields 0.96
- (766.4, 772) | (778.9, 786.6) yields 0.98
